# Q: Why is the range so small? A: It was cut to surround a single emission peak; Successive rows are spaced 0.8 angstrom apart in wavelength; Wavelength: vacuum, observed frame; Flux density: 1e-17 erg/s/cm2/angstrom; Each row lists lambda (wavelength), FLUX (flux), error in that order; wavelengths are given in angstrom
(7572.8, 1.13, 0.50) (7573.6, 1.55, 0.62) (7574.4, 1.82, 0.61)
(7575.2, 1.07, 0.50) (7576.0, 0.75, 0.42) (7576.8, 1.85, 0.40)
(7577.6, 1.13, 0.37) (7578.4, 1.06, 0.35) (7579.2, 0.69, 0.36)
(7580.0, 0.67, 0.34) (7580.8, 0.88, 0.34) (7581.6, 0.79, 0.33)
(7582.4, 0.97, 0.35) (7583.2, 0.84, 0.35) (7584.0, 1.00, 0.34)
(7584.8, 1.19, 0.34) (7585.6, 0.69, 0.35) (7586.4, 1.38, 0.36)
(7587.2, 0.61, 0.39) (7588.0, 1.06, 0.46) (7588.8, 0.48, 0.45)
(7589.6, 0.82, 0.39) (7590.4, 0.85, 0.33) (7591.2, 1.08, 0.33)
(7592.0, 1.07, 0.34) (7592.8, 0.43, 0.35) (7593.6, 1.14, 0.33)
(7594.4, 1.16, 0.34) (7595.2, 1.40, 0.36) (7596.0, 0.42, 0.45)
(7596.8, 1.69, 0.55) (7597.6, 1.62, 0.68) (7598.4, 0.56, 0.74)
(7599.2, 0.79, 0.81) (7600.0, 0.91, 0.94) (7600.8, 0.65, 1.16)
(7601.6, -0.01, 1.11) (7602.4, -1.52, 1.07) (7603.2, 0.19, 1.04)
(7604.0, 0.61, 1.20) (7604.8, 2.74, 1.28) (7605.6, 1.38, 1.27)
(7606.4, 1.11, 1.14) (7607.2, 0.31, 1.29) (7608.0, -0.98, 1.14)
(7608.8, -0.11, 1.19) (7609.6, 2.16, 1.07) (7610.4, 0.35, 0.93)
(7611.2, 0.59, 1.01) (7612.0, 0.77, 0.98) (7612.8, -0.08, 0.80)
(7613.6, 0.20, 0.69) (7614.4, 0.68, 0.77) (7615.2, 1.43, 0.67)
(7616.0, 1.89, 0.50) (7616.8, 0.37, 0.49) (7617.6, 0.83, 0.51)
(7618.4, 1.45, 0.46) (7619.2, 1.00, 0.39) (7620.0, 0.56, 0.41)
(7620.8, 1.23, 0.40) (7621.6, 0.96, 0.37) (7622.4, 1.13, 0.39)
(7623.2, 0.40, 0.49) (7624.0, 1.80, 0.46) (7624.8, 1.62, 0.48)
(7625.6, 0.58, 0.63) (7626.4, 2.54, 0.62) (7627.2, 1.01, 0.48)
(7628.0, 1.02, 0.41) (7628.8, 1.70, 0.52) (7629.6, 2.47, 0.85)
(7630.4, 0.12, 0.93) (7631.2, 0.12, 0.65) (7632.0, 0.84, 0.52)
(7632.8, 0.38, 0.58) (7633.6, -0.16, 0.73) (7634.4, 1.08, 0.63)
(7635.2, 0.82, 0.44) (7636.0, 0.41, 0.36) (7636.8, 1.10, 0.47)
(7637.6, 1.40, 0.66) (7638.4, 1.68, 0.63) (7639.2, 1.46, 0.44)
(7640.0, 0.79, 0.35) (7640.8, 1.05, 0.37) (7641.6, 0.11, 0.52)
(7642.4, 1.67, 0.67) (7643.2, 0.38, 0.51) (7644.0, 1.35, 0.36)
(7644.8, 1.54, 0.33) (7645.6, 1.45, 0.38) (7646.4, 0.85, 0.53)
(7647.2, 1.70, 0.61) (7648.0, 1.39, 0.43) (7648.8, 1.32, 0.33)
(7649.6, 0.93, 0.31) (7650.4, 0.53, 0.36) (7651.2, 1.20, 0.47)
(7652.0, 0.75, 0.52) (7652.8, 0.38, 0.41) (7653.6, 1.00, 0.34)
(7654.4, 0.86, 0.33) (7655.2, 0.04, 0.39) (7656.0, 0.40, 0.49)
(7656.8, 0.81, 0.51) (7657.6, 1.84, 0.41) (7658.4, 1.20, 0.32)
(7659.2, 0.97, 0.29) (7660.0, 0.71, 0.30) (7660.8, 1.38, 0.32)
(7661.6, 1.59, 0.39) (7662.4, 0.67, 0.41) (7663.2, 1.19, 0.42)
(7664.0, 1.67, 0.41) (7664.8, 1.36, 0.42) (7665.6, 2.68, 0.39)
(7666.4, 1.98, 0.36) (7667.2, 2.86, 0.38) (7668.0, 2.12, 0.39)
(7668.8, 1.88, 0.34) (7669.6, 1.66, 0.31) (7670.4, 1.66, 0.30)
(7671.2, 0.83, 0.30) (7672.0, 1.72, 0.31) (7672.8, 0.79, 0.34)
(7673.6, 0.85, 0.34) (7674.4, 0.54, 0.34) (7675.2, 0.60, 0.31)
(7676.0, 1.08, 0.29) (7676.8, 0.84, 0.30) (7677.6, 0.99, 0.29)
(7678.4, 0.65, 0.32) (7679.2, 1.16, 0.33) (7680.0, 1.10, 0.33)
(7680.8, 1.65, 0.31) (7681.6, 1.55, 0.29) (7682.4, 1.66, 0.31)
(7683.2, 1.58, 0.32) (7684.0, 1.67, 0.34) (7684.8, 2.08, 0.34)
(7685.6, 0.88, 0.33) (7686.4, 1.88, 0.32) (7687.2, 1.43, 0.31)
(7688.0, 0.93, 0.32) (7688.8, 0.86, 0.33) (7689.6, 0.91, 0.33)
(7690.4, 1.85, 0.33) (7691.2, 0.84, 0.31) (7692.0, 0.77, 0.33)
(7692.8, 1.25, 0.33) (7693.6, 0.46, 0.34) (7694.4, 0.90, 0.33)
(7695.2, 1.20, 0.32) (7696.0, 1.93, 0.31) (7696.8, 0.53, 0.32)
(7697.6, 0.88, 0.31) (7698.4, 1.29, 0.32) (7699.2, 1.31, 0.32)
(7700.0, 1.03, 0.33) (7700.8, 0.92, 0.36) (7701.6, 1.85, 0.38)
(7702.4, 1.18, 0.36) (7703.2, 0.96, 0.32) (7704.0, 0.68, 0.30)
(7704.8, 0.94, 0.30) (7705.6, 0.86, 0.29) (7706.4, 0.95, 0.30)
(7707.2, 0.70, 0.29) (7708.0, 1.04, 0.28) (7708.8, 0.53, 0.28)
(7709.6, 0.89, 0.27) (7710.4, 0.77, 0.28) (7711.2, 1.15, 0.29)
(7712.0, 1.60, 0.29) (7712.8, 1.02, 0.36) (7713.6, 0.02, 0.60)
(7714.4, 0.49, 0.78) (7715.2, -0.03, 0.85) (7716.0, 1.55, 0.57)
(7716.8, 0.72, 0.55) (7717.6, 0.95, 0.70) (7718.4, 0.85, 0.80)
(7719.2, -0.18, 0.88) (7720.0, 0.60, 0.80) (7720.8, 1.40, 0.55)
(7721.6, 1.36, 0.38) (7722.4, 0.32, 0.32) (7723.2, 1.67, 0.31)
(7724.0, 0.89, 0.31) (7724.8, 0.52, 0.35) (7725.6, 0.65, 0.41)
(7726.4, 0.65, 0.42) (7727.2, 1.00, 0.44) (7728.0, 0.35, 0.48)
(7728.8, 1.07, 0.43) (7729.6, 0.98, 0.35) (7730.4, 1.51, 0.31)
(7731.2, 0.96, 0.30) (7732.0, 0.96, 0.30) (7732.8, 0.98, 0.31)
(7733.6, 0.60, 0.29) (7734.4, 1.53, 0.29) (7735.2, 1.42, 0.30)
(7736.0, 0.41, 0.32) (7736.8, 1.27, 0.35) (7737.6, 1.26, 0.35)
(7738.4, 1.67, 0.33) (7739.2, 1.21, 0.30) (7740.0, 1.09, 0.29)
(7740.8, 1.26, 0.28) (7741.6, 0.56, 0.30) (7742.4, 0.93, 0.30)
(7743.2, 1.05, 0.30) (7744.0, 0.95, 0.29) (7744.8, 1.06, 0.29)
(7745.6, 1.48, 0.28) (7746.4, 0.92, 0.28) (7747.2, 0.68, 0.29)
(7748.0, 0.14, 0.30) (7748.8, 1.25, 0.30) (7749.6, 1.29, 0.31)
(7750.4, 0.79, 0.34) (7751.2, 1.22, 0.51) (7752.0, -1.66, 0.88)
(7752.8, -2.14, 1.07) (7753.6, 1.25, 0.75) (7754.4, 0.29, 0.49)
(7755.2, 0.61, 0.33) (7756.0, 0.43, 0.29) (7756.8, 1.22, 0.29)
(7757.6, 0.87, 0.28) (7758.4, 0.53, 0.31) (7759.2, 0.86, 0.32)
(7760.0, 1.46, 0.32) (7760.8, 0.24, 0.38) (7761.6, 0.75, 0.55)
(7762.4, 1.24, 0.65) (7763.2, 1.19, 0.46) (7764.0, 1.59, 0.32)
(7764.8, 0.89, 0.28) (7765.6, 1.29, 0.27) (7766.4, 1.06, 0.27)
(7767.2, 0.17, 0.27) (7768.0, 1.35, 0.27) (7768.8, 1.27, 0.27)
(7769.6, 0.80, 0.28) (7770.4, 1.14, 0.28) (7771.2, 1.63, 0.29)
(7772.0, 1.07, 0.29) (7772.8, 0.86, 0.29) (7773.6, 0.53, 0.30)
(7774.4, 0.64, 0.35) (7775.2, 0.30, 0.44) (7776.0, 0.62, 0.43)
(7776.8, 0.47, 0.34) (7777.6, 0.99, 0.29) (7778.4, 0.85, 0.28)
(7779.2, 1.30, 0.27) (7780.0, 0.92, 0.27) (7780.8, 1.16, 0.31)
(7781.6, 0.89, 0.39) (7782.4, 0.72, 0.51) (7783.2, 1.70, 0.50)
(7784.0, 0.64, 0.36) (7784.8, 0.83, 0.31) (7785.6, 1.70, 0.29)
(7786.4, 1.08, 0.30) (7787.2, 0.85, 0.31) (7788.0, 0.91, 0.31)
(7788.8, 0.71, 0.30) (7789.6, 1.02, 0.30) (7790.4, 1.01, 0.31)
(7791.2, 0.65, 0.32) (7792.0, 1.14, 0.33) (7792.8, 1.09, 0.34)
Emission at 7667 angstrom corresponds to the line [S II]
